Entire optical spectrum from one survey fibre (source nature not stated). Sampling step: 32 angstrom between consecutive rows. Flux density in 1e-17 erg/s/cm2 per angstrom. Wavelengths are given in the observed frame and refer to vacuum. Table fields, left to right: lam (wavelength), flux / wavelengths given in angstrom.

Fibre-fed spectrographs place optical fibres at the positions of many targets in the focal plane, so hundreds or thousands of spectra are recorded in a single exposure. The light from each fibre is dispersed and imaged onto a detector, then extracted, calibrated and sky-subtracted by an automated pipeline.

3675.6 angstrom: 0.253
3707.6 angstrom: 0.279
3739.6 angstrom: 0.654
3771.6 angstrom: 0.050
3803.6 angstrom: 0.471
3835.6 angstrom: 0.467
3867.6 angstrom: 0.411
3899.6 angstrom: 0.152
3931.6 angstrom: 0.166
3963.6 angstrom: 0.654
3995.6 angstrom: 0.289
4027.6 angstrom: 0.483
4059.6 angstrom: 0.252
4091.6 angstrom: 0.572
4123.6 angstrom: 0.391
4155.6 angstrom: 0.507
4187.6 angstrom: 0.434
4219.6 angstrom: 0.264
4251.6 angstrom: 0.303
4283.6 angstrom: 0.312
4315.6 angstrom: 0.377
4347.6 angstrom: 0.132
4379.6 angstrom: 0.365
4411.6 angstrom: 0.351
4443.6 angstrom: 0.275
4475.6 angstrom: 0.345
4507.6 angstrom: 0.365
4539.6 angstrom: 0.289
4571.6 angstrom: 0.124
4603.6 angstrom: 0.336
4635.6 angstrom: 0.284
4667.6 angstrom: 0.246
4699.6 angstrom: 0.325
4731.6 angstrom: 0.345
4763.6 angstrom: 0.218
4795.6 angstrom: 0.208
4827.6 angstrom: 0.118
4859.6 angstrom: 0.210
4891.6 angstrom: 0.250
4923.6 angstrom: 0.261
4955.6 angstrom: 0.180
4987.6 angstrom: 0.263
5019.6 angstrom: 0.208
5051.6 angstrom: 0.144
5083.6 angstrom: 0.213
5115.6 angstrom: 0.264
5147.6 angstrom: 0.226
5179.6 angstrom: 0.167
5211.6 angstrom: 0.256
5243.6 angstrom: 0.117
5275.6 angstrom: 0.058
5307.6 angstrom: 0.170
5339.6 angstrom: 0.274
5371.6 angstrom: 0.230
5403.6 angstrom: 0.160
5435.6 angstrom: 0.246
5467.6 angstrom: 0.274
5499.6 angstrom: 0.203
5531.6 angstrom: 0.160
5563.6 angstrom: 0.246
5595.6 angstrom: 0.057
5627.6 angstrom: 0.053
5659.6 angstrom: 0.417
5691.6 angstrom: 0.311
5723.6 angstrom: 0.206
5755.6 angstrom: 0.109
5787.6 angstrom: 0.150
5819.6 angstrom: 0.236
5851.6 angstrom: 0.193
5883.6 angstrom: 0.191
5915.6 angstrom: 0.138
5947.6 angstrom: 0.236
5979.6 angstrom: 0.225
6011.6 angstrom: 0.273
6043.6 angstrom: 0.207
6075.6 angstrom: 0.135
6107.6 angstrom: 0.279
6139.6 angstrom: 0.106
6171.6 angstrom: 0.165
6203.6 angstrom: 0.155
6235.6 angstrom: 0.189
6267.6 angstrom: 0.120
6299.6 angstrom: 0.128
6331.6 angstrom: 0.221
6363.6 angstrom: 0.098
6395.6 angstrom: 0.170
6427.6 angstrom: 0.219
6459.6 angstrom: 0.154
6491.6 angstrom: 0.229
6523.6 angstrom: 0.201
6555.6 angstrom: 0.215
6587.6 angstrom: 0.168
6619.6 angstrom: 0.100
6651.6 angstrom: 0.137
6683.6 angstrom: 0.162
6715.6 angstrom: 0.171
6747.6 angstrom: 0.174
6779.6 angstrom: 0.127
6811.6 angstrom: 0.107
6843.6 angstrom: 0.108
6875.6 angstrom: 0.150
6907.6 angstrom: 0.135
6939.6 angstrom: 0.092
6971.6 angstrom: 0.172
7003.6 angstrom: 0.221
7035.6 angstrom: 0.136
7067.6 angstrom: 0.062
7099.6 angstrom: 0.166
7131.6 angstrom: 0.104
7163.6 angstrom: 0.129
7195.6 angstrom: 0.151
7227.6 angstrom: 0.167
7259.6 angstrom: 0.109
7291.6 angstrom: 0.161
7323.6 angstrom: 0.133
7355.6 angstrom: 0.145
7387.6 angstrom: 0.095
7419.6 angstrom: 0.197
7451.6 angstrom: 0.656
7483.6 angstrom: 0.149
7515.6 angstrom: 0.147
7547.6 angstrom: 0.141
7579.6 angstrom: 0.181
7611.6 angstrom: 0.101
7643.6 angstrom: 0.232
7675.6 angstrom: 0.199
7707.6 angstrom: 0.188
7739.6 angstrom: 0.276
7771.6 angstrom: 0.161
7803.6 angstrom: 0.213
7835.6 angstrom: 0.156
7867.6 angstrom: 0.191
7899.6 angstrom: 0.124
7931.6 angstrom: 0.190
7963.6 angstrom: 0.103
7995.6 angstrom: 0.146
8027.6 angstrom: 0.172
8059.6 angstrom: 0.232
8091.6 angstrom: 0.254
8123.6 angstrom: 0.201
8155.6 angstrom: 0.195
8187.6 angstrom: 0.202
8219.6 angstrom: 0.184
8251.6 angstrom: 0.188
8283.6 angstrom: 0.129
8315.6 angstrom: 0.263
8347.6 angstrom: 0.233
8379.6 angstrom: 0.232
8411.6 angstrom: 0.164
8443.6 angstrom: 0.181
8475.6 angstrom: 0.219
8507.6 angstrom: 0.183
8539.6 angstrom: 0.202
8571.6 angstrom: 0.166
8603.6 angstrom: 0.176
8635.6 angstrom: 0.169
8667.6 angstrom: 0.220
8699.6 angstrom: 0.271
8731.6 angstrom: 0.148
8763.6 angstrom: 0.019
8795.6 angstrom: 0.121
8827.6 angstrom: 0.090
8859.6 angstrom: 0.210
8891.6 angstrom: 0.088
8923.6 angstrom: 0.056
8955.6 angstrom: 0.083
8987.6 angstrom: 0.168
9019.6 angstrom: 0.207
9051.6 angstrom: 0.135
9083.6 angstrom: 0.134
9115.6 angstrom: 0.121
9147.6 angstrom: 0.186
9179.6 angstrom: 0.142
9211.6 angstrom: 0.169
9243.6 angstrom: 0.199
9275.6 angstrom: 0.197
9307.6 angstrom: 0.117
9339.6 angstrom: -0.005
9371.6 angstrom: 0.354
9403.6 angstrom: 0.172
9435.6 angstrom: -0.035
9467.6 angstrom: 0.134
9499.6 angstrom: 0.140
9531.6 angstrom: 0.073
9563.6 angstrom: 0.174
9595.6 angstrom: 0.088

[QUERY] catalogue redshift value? 1.00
